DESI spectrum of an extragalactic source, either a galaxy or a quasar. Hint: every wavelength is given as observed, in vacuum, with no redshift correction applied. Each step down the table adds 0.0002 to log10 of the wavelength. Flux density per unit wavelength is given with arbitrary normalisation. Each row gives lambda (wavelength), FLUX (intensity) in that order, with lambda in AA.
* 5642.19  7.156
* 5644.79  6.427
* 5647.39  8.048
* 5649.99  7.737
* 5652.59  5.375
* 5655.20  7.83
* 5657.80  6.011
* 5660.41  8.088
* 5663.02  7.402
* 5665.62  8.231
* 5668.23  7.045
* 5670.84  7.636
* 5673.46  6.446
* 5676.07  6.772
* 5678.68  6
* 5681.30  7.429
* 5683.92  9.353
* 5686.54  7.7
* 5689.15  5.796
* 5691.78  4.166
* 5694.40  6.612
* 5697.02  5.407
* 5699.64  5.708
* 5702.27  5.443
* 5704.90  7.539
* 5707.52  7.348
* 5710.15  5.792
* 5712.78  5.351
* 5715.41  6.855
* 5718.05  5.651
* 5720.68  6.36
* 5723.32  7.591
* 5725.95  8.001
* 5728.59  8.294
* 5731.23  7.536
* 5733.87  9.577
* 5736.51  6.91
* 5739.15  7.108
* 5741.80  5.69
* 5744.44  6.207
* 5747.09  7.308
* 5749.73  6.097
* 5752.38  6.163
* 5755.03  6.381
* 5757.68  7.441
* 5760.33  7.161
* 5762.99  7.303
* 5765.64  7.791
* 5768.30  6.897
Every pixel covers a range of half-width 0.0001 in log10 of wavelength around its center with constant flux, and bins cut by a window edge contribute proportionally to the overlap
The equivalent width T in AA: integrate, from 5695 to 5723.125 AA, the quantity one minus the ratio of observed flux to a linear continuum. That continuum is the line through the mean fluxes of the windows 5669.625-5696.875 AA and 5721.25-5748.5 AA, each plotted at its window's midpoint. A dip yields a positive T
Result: 3.36 AA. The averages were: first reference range 6.73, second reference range 7.39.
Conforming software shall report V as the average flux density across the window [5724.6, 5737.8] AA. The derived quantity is 8.07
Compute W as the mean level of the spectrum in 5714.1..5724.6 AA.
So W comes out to 6.61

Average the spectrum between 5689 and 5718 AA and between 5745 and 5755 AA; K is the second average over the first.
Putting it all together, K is 1.1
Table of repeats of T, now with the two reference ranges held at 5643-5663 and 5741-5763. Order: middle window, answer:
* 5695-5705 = 1.4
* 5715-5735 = -2.2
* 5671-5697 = 1.0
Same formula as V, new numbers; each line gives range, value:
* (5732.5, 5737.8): 8.25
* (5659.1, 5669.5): 7.69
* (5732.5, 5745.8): 7.1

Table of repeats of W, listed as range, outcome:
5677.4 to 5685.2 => 7.59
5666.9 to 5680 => 6.78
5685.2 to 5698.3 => 5.95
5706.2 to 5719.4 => 6.2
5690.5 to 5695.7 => 5.4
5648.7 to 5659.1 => 6.74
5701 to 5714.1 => 6.3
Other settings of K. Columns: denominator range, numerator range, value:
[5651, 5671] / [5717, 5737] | 1.05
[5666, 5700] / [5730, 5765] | 1.05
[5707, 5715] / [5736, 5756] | 1.06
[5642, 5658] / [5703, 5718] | 0.92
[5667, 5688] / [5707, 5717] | 0.86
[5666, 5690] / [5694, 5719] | 0.86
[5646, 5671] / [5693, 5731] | 0.90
